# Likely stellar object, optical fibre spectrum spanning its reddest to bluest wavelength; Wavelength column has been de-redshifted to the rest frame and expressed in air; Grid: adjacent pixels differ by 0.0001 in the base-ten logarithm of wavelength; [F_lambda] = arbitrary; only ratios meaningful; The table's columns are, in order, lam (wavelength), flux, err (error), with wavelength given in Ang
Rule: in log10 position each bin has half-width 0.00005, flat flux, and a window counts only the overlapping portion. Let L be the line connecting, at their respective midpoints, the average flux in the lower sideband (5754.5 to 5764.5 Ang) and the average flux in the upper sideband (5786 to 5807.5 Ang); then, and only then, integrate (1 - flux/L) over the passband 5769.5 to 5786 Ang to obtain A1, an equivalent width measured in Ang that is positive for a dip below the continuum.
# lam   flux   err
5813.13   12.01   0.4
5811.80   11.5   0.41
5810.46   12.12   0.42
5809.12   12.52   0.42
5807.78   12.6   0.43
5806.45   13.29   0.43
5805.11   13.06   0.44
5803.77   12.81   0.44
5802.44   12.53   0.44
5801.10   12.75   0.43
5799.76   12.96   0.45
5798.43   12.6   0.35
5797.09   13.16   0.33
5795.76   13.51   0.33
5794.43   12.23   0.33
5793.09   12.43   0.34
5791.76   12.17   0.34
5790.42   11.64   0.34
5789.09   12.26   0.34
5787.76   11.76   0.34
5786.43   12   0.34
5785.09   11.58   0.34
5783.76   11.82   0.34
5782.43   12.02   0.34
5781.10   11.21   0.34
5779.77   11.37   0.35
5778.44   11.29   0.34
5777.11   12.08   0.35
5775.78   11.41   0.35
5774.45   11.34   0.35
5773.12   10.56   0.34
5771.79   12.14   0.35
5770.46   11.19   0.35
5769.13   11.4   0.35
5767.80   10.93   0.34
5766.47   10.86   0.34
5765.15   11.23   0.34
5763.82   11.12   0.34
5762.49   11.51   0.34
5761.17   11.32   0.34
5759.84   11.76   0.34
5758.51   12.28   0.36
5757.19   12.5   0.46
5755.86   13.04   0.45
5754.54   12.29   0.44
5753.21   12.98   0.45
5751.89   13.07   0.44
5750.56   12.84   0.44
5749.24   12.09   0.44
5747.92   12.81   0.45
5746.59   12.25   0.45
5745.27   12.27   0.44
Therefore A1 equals 1.0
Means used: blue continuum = 12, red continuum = 12.6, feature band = 11.5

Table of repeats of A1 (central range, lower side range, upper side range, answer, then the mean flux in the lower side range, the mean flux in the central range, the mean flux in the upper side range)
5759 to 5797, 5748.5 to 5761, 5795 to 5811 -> 3.0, 12.5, 11.7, 12.8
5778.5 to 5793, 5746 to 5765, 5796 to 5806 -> 1.0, 12.2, 11.8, 12.9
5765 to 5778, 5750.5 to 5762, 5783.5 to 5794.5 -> 1.0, 12.4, 11.3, 12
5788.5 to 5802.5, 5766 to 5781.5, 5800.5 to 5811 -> -0.3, 11.3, 12.6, 12.7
